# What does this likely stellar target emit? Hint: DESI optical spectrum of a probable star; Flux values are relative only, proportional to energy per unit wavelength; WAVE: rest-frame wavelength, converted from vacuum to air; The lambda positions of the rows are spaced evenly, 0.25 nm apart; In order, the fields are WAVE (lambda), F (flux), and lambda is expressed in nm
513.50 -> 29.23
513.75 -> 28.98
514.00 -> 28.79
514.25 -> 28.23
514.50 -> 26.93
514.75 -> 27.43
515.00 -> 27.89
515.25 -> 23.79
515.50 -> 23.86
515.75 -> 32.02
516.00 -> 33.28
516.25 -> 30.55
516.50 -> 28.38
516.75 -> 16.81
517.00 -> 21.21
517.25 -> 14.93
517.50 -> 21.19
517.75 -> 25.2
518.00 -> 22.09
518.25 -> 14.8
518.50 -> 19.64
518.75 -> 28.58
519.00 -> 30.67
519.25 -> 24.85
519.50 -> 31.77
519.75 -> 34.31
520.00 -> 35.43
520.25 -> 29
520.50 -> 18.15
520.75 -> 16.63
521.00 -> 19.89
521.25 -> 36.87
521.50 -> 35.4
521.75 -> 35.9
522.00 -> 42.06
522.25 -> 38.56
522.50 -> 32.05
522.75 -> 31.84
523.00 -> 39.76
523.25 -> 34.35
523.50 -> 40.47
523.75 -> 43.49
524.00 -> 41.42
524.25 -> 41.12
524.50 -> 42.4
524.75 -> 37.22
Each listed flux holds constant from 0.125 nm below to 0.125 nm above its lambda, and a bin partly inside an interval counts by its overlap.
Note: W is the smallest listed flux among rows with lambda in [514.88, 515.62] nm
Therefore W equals 23.79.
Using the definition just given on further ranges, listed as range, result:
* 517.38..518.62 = 14.8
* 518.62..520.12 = 24.85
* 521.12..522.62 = 32.05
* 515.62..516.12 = 32.02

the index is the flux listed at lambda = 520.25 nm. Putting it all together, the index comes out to 29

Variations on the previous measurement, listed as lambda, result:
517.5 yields 21.19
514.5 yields 26.93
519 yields 30.67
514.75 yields 27.43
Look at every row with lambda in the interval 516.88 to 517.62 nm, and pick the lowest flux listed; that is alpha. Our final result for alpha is 14.93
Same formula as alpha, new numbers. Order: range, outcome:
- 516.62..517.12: 16.81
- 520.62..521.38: 16.63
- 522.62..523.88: 31.84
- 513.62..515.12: 26.93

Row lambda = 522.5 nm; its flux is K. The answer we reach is 32.05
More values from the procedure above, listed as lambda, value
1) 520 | 35.43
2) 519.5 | 31.77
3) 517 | 21.21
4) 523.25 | 34.35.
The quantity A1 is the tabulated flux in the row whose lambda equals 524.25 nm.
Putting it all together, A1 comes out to 41.12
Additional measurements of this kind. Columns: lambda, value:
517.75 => 25.2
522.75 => 31.84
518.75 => 28.58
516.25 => 30.55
